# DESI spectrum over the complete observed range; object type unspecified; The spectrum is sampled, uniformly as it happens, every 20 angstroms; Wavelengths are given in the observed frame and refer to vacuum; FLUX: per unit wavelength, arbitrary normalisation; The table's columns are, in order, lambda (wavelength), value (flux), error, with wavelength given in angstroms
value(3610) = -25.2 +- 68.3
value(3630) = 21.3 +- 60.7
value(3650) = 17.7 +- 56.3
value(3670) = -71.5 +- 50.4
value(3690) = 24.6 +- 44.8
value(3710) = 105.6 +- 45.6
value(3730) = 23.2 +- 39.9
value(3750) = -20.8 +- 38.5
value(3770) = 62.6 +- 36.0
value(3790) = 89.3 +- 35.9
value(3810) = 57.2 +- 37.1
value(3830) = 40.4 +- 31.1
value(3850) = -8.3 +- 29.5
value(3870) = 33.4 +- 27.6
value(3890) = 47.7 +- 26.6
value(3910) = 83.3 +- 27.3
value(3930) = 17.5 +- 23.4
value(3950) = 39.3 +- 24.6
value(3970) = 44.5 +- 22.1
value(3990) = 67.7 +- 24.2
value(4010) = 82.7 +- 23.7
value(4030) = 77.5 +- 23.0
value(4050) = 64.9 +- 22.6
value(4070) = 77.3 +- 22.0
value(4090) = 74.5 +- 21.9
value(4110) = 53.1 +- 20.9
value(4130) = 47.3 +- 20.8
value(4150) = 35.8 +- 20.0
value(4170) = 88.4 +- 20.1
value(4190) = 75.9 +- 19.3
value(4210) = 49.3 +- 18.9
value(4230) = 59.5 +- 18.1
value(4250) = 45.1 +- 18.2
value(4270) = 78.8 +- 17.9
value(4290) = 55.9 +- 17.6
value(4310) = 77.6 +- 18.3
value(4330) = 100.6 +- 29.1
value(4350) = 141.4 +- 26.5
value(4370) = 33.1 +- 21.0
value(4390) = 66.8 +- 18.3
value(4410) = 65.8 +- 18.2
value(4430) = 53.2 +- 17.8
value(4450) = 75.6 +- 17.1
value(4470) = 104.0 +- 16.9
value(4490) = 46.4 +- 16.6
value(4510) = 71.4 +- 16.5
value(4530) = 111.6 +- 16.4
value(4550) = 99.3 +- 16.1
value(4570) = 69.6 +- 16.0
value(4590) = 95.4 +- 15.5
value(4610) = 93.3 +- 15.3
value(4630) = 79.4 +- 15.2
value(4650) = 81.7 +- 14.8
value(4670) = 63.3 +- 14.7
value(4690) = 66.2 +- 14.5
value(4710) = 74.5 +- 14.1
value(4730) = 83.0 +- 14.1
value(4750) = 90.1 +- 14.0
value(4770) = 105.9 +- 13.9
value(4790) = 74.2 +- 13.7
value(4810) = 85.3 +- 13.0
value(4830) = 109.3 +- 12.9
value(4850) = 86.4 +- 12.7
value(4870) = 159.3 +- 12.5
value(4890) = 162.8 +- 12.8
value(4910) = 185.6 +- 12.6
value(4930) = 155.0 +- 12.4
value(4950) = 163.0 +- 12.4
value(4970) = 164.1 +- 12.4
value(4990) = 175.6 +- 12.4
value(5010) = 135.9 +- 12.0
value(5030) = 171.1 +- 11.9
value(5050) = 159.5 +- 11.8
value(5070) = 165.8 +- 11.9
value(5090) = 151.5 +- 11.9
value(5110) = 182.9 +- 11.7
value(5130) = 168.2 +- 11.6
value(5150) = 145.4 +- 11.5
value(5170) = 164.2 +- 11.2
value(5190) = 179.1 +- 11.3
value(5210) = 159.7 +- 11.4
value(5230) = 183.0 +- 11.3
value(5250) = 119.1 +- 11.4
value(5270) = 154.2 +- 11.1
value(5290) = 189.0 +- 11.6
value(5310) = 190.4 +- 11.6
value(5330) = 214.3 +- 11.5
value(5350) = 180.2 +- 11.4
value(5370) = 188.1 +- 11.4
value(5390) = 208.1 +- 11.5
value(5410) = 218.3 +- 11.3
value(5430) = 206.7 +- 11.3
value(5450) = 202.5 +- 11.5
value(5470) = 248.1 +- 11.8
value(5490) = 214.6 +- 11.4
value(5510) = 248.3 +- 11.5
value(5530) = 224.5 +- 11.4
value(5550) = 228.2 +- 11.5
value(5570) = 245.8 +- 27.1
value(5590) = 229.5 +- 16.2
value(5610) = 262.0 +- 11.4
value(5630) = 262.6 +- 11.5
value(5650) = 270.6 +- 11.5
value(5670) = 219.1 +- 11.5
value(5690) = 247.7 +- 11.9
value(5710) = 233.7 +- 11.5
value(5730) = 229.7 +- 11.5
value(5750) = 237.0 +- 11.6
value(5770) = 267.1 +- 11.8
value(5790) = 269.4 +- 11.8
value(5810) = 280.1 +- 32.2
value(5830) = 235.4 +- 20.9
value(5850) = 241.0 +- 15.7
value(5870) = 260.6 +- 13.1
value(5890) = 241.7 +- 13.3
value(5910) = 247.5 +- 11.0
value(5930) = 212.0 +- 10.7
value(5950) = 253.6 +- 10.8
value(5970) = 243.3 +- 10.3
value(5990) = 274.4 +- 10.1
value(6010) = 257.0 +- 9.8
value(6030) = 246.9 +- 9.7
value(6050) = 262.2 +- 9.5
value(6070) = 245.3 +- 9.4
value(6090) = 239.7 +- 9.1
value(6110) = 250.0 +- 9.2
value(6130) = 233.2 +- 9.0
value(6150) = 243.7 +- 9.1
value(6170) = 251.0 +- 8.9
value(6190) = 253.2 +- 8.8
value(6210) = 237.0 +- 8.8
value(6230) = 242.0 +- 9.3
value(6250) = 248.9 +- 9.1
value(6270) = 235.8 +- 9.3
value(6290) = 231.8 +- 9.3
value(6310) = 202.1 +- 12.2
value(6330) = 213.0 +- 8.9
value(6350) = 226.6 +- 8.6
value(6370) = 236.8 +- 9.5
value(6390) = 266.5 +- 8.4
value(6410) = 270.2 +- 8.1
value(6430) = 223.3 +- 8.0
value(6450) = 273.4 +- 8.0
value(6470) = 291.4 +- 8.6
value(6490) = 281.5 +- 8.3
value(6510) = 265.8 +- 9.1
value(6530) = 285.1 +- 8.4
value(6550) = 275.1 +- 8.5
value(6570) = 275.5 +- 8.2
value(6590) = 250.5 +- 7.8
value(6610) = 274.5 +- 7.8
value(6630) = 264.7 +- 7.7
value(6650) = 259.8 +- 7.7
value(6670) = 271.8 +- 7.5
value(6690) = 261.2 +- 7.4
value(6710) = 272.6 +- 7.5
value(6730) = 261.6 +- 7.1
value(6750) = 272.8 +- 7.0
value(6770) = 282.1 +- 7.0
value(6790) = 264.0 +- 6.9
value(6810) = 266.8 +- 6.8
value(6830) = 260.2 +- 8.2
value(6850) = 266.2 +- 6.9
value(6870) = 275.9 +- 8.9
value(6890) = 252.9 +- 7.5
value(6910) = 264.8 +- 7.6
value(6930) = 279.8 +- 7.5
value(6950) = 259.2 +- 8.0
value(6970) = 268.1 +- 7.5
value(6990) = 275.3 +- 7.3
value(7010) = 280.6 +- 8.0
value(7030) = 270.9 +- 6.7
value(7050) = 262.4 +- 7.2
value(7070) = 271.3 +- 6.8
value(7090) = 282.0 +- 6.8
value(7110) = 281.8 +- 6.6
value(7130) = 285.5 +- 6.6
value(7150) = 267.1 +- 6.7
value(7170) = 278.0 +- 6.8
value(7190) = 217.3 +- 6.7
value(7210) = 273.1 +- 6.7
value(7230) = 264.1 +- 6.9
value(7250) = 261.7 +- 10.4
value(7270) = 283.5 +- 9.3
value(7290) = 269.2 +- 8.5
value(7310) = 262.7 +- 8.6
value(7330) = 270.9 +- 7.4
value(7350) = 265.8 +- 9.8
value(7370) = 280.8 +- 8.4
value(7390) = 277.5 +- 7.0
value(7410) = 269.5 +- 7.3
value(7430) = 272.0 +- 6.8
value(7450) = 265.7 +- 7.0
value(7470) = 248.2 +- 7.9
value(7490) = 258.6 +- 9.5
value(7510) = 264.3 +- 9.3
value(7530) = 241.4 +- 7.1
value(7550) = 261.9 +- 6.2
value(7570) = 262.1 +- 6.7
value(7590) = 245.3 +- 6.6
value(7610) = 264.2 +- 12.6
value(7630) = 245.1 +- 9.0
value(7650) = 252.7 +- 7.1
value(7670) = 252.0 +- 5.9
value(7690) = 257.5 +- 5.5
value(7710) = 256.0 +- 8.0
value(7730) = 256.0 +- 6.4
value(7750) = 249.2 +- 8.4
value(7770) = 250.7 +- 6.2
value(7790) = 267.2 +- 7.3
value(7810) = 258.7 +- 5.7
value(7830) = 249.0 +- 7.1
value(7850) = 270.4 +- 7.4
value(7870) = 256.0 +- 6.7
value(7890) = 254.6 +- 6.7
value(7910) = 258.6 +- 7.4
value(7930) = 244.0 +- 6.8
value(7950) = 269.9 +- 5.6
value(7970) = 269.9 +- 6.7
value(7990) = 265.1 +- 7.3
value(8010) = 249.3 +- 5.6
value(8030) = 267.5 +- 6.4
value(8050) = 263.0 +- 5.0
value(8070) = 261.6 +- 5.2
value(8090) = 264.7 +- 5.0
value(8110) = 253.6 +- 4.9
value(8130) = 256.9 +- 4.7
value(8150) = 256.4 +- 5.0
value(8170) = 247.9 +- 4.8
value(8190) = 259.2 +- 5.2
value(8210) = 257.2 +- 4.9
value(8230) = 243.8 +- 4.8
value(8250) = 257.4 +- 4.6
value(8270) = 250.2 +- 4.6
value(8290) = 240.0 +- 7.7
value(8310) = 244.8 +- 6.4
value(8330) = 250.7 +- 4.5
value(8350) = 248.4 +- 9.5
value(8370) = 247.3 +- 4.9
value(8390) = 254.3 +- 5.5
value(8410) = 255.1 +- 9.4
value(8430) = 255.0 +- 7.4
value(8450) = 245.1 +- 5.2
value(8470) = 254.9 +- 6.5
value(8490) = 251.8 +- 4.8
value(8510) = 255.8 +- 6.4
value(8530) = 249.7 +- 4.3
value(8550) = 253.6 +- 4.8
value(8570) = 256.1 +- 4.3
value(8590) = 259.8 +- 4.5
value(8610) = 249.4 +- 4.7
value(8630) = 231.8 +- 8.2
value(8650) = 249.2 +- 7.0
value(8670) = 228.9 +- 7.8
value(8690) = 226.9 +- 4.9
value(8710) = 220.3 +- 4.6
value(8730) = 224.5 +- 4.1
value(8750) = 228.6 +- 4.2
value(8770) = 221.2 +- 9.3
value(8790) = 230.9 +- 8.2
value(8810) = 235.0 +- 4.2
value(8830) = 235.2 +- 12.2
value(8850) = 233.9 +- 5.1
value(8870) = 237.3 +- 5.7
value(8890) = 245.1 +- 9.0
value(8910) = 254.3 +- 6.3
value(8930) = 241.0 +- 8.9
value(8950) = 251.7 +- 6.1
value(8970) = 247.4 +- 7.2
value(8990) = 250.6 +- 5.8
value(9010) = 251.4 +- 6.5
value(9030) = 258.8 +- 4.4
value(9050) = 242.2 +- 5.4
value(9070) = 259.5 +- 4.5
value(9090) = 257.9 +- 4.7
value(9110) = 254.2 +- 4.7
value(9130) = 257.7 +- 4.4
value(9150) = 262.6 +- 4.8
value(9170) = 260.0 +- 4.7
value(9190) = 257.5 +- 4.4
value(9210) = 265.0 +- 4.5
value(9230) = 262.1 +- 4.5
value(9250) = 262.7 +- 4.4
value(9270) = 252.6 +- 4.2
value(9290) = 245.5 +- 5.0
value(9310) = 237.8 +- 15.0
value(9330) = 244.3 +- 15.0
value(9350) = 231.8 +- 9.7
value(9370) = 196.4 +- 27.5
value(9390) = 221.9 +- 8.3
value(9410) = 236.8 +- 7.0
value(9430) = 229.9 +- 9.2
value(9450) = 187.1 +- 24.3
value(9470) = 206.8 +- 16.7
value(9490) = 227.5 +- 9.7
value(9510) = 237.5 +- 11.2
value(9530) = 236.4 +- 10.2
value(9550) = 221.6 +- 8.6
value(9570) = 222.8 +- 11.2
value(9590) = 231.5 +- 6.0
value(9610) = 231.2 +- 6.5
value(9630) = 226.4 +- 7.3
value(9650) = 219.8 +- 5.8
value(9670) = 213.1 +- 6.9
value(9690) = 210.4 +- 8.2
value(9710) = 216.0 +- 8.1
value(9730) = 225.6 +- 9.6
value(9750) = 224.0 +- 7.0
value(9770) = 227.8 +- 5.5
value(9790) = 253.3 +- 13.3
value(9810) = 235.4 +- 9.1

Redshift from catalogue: 0.220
